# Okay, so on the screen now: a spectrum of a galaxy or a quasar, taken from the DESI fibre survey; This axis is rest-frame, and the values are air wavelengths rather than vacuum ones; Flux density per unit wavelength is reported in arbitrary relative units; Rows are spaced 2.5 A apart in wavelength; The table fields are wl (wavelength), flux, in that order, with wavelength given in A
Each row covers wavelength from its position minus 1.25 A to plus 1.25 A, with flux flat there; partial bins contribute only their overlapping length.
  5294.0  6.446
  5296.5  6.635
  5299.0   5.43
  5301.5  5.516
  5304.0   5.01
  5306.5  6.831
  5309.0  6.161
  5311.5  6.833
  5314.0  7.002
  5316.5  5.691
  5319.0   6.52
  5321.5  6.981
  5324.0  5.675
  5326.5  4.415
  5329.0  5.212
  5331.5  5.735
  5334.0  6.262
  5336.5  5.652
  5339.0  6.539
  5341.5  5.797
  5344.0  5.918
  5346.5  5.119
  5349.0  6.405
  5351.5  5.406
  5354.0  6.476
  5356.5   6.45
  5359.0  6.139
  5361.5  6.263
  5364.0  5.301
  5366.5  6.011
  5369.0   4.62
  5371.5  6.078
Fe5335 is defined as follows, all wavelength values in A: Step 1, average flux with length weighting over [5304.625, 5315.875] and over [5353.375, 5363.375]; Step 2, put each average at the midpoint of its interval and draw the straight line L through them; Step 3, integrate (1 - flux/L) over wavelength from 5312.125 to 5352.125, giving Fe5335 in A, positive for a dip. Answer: 3.1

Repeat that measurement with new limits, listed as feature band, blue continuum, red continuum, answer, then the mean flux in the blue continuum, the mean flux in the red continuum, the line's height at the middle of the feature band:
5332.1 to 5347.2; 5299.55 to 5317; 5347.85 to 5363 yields 0.6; 6.14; 6.17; 6.16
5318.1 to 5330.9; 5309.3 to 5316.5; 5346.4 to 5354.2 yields 1.3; 6.6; 5.88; 6.38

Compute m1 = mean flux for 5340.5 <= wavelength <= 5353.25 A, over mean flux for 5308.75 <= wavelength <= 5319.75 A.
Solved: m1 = 0.9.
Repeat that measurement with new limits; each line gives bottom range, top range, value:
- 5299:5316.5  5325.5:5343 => 0.93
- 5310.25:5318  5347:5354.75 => 0.92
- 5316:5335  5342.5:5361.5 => 1.03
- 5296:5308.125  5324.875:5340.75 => 0.96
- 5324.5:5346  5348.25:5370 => 1.04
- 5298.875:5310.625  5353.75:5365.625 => 1.04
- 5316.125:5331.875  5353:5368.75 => 1.04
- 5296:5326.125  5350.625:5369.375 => 0.96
